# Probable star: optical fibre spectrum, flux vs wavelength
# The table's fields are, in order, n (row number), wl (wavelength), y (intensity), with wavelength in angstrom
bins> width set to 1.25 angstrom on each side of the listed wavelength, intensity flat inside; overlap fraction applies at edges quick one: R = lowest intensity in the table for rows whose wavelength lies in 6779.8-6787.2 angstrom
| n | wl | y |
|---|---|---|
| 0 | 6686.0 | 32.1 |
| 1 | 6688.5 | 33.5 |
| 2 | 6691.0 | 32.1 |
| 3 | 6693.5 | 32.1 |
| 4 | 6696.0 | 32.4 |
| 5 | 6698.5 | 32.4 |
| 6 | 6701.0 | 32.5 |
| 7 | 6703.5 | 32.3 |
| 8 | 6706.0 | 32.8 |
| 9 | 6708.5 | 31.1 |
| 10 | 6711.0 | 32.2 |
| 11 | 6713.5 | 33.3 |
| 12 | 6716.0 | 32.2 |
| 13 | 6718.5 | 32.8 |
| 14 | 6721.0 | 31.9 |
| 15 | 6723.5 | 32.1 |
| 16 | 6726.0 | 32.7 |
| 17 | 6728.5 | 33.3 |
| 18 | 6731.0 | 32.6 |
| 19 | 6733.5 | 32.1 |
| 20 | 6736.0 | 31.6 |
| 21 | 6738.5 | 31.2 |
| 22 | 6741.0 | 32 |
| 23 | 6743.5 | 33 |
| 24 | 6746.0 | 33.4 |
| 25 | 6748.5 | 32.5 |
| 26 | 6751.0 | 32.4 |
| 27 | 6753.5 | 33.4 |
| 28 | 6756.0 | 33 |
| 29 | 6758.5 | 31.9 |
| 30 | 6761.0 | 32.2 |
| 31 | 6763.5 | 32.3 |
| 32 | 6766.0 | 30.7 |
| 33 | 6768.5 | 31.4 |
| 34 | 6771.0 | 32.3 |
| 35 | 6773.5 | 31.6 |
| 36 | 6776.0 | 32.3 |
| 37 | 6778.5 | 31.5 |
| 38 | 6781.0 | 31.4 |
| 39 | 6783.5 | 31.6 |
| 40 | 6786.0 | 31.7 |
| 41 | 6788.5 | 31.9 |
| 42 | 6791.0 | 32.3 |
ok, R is 31.4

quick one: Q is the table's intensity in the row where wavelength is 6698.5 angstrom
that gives 32.4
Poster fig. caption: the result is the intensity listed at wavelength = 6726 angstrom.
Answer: 32.7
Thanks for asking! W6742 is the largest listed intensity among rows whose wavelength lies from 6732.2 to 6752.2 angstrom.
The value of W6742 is 33.4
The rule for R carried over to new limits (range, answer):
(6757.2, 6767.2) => 30.7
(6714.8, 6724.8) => 31.9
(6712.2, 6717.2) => 32.2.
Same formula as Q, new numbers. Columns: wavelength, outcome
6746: 33.4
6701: 32.5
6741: 32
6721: 31.9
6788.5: 31.9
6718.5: 32.8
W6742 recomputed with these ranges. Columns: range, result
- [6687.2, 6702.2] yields 33.5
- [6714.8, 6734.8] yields 33.3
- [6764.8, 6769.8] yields 31.4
